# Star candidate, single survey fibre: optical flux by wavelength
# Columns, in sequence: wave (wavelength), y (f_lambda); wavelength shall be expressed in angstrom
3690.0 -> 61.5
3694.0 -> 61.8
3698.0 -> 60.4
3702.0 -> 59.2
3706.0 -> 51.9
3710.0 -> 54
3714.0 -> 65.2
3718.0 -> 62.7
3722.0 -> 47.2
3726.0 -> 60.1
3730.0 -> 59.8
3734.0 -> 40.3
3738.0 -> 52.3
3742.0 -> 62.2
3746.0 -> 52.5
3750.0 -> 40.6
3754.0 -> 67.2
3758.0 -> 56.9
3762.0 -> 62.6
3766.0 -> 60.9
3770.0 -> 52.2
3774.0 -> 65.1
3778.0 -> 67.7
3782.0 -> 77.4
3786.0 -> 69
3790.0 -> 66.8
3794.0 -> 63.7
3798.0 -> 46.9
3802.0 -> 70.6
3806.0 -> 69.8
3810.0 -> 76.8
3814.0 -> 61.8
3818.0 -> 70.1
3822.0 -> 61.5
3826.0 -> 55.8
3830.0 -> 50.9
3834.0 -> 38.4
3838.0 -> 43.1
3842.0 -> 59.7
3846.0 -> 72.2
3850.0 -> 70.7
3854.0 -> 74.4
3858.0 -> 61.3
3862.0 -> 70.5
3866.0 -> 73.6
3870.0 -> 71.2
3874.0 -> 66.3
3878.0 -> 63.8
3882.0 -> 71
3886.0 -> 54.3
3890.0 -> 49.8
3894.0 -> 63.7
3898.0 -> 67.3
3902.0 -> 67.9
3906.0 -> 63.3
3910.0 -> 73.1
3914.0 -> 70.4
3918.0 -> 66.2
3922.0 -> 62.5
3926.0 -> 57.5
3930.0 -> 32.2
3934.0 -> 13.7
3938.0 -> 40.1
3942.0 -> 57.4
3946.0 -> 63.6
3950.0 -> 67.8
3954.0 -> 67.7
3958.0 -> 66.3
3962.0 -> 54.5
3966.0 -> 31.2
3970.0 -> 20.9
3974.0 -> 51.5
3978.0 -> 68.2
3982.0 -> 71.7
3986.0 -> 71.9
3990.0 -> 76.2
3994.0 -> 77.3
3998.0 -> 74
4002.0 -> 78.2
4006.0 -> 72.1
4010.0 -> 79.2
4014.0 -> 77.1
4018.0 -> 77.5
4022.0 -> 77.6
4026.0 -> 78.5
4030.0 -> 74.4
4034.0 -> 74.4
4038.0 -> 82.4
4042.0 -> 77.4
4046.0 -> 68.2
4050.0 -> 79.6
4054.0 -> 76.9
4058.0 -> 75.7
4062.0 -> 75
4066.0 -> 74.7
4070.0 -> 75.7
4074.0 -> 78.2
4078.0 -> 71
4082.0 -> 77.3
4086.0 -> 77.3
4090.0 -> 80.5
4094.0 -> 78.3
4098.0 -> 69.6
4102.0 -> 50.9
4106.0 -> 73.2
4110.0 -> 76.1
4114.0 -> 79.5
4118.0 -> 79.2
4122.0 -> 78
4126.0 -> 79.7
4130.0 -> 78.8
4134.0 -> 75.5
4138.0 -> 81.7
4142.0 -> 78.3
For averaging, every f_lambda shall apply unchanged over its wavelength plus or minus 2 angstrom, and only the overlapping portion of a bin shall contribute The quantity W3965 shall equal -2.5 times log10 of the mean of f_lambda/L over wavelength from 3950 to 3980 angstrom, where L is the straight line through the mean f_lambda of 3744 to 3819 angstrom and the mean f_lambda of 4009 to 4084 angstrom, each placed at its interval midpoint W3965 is 0.34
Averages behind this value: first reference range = 63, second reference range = 76.3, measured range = 52.6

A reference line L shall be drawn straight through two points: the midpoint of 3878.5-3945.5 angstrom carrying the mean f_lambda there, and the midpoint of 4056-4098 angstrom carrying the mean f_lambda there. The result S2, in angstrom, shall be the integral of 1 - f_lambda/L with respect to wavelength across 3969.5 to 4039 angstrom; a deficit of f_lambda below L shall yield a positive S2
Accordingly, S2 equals -4.42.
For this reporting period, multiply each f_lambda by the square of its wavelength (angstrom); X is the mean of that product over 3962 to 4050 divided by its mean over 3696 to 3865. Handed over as 1.29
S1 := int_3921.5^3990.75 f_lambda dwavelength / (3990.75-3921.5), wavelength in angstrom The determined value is 53.6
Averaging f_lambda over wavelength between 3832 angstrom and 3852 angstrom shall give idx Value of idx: 56.8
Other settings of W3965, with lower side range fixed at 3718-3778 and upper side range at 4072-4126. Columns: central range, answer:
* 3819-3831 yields 0.05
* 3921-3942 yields 0.50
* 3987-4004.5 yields -0.10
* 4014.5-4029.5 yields -0.10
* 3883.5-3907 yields 0.05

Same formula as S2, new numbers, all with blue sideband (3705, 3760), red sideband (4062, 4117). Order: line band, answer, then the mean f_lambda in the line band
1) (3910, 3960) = 7.4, 56.2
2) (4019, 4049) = -2.1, 76.3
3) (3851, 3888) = -3.0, 67.5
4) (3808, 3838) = 0.9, 58.2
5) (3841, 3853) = -1.5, 68.8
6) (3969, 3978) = 3.0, 45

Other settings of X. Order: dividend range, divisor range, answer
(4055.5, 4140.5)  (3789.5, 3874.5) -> 1.36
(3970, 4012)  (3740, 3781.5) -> 1.32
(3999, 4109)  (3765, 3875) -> 1.33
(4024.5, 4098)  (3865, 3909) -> 1.29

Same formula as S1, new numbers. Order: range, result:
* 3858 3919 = 66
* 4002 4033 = 76.7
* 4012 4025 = 77.5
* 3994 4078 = 76.2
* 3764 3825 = 65.2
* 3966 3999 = 61.7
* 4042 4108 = 74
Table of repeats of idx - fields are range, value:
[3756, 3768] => 60.1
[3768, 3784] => 65.6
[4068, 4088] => 75.9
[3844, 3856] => 72.4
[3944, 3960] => 66.3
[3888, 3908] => 62.4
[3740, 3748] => 57.4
